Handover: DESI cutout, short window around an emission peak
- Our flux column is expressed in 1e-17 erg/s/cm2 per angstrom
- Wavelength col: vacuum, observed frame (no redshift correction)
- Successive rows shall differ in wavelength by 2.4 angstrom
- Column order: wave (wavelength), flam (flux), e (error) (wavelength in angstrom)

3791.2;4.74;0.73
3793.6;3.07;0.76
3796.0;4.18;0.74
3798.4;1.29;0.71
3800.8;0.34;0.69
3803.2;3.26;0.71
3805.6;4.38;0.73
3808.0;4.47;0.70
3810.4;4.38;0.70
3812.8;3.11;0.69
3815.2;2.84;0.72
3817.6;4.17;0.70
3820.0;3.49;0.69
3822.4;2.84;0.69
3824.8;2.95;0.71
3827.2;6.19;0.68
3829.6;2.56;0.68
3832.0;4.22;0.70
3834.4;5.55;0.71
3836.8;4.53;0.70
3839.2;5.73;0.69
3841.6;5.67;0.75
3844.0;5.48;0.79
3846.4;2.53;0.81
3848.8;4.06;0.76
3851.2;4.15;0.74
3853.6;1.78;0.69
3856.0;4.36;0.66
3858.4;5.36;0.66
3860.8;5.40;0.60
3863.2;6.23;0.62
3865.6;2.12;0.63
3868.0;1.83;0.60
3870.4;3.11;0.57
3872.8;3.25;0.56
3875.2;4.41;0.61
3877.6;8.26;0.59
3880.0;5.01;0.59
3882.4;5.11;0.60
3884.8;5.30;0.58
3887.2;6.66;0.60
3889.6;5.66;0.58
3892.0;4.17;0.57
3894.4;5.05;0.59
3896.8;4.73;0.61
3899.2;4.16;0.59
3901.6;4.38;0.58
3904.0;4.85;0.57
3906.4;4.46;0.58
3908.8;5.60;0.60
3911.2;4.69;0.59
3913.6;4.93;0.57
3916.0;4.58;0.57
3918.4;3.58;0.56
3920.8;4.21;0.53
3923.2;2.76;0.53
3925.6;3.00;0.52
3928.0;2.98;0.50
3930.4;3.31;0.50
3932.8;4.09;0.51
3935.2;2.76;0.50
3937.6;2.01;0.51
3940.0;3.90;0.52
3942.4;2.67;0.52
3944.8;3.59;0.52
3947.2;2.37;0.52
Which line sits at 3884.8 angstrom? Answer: Lyman alpha 1216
